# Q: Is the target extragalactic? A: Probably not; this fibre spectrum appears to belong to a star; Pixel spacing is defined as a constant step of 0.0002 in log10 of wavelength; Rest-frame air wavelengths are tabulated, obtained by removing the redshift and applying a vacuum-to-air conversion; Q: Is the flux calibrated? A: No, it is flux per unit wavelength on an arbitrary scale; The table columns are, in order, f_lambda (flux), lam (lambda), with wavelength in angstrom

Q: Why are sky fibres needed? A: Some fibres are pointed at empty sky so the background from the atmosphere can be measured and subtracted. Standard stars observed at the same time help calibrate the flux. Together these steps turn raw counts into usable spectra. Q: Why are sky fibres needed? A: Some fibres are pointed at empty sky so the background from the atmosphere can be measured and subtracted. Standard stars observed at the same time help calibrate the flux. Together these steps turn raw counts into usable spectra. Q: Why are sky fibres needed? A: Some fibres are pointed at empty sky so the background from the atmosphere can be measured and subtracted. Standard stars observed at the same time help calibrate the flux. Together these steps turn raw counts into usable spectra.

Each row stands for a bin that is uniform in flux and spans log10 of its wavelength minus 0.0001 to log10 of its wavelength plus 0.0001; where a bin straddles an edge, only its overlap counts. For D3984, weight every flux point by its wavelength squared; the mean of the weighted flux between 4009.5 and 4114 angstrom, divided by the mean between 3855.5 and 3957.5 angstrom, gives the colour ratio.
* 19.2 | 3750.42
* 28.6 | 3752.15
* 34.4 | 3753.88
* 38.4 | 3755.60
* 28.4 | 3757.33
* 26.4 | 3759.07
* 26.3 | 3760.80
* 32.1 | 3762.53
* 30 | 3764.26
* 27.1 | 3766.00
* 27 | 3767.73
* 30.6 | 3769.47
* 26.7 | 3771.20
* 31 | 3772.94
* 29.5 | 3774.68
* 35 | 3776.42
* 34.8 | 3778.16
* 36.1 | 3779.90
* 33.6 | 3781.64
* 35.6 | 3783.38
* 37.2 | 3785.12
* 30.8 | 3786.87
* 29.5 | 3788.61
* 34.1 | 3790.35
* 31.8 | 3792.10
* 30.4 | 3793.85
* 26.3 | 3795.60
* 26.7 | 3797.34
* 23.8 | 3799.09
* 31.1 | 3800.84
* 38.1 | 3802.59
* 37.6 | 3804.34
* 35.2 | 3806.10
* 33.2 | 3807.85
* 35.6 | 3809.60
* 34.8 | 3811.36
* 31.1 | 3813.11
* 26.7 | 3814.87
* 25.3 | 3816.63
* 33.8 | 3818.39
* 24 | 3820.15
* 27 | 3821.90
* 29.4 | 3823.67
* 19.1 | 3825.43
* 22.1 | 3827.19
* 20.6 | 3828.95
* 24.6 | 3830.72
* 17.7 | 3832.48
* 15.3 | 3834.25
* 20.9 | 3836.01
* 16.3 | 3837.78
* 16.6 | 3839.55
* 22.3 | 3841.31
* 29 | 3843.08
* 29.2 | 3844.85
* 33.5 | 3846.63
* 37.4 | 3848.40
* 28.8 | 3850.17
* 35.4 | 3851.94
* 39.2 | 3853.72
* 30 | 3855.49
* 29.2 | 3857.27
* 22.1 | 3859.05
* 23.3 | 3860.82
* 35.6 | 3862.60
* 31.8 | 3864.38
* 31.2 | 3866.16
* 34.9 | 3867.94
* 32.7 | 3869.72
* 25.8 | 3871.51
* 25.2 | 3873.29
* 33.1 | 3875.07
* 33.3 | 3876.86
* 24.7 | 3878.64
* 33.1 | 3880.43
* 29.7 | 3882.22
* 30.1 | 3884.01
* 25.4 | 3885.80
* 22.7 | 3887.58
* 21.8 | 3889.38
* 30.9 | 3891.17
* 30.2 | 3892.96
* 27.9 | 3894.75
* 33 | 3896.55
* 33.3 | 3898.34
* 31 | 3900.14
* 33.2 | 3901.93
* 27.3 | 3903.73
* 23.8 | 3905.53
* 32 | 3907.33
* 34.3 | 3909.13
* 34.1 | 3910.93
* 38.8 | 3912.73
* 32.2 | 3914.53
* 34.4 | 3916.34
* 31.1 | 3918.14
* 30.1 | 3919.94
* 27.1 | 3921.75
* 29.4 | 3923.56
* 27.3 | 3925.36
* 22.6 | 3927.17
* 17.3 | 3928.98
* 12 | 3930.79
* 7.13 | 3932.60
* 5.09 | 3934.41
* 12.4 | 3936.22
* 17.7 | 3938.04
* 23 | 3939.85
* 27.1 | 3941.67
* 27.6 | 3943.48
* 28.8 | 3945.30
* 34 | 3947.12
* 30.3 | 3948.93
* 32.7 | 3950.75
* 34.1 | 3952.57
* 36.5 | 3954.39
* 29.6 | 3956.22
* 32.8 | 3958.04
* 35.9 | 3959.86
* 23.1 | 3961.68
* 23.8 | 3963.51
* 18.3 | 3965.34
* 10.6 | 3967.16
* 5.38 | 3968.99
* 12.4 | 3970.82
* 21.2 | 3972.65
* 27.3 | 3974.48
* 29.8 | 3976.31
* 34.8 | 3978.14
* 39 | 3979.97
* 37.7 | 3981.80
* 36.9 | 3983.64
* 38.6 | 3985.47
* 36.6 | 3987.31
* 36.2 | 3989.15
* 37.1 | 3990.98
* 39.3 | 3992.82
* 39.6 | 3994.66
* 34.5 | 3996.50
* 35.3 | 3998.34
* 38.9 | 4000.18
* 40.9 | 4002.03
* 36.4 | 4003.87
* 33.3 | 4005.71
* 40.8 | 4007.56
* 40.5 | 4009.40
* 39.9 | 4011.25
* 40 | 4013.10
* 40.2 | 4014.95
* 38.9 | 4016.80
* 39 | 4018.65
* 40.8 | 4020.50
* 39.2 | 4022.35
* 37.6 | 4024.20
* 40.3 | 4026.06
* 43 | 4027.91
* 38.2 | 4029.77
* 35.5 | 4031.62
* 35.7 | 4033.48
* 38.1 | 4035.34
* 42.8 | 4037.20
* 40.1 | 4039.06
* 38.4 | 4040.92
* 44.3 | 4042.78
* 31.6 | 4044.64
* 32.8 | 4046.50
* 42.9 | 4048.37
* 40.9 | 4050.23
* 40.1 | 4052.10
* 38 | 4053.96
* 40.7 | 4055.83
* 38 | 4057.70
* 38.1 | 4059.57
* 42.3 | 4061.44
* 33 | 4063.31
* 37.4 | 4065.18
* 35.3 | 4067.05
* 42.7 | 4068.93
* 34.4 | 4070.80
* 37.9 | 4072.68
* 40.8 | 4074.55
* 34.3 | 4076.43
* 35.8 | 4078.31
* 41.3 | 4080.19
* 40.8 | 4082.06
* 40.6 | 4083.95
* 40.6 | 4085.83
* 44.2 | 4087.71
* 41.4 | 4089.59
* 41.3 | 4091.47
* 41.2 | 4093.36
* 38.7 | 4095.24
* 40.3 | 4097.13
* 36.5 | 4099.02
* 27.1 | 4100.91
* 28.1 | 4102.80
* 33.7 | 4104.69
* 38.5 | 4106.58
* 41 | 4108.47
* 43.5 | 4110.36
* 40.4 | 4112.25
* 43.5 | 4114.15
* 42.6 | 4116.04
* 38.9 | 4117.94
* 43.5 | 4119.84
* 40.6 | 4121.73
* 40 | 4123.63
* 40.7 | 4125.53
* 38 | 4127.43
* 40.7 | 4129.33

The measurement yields 1.50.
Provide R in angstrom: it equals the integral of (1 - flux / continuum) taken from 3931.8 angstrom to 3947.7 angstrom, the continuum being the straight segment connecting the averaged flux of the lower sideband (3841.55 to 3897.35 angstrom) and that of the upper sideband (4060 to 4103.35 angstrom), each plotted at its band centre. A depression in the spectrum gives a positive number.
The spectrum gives 6.1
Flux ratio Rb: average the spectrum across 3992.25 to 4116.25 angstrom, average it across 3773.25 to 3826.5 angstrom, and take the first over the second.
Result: 1.2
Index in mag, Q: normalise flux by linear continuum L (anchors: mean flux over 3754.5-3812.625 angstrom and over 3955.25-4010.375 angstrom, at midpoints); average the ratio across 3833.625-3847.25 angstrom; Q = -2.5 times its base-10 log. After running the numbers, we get 0.35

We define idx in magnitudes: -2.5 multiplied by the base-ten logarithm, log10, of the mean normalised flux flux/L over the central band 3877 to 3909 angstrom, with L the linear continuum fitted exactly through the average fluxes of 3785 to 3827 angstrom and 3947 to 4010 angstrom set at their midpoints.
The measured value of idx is 0.07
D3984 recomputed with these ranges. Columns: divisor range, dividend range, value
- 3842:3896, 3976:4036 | 1.37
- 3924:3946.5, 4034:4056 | 2.13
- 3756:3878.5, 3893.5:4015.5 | 1.09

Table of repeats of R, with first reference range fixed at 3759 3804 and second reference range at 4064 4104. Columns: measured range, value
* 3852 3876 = 1.8 angstrom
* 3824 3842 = 6.9 angstrom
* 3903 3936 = 8.3 angstrom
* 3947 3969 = 4.9 angstrom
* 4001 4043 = -3.0 angstrom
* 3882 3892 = 2.1 angstrom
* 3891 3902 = 0.8 angstrom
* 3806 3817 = 0.0 angstrom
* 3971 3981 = 1.8 angstrom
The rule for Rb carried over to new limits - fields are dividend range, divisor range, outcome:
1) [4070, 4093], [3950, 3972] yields 1.61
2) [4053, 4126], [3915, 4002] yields 1.40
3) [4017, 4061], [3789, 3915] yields 1.34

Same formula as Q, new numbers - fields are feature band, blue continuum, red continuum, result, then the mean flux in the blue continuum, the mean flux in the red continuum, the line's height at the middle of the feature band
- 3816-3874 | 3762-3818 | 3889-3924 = 0.160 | 31.5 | 30.9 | 31.3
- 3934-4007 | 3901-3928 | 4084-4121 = 0.127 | 30.5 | 39.3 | 33.1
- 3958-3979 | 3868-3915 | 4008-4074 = 0.466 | 30.1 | 38.8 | 34.6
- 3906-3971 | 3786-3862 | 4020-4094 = 0.295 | 28.1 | 39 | 33.5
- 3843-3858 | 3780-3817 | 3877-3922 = -0.053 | 32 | 30.2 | 31.1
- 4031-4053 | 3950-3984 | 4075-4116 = -0.138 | 27.3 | 38.8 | 34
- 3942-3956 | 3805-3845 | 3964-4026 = 0.000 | 25.6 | 33.9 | 31.7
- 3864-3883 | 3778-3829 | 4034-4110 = 0.075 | 30.6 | 38.4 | 32.6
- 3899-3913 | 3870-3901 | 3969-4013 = -0.051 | 29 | 34.6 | 30.1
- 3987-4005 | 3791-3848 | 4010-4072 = -0.030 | 27.3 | 38.8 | 36.4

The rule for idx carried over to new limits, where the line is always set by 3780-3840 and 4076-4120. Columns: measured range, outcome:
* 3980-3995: -0.08 mag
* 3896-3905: 0.02 mag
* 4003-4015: -0.08 mag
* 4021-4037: -0.06 mag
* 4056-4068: 0.00 mag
